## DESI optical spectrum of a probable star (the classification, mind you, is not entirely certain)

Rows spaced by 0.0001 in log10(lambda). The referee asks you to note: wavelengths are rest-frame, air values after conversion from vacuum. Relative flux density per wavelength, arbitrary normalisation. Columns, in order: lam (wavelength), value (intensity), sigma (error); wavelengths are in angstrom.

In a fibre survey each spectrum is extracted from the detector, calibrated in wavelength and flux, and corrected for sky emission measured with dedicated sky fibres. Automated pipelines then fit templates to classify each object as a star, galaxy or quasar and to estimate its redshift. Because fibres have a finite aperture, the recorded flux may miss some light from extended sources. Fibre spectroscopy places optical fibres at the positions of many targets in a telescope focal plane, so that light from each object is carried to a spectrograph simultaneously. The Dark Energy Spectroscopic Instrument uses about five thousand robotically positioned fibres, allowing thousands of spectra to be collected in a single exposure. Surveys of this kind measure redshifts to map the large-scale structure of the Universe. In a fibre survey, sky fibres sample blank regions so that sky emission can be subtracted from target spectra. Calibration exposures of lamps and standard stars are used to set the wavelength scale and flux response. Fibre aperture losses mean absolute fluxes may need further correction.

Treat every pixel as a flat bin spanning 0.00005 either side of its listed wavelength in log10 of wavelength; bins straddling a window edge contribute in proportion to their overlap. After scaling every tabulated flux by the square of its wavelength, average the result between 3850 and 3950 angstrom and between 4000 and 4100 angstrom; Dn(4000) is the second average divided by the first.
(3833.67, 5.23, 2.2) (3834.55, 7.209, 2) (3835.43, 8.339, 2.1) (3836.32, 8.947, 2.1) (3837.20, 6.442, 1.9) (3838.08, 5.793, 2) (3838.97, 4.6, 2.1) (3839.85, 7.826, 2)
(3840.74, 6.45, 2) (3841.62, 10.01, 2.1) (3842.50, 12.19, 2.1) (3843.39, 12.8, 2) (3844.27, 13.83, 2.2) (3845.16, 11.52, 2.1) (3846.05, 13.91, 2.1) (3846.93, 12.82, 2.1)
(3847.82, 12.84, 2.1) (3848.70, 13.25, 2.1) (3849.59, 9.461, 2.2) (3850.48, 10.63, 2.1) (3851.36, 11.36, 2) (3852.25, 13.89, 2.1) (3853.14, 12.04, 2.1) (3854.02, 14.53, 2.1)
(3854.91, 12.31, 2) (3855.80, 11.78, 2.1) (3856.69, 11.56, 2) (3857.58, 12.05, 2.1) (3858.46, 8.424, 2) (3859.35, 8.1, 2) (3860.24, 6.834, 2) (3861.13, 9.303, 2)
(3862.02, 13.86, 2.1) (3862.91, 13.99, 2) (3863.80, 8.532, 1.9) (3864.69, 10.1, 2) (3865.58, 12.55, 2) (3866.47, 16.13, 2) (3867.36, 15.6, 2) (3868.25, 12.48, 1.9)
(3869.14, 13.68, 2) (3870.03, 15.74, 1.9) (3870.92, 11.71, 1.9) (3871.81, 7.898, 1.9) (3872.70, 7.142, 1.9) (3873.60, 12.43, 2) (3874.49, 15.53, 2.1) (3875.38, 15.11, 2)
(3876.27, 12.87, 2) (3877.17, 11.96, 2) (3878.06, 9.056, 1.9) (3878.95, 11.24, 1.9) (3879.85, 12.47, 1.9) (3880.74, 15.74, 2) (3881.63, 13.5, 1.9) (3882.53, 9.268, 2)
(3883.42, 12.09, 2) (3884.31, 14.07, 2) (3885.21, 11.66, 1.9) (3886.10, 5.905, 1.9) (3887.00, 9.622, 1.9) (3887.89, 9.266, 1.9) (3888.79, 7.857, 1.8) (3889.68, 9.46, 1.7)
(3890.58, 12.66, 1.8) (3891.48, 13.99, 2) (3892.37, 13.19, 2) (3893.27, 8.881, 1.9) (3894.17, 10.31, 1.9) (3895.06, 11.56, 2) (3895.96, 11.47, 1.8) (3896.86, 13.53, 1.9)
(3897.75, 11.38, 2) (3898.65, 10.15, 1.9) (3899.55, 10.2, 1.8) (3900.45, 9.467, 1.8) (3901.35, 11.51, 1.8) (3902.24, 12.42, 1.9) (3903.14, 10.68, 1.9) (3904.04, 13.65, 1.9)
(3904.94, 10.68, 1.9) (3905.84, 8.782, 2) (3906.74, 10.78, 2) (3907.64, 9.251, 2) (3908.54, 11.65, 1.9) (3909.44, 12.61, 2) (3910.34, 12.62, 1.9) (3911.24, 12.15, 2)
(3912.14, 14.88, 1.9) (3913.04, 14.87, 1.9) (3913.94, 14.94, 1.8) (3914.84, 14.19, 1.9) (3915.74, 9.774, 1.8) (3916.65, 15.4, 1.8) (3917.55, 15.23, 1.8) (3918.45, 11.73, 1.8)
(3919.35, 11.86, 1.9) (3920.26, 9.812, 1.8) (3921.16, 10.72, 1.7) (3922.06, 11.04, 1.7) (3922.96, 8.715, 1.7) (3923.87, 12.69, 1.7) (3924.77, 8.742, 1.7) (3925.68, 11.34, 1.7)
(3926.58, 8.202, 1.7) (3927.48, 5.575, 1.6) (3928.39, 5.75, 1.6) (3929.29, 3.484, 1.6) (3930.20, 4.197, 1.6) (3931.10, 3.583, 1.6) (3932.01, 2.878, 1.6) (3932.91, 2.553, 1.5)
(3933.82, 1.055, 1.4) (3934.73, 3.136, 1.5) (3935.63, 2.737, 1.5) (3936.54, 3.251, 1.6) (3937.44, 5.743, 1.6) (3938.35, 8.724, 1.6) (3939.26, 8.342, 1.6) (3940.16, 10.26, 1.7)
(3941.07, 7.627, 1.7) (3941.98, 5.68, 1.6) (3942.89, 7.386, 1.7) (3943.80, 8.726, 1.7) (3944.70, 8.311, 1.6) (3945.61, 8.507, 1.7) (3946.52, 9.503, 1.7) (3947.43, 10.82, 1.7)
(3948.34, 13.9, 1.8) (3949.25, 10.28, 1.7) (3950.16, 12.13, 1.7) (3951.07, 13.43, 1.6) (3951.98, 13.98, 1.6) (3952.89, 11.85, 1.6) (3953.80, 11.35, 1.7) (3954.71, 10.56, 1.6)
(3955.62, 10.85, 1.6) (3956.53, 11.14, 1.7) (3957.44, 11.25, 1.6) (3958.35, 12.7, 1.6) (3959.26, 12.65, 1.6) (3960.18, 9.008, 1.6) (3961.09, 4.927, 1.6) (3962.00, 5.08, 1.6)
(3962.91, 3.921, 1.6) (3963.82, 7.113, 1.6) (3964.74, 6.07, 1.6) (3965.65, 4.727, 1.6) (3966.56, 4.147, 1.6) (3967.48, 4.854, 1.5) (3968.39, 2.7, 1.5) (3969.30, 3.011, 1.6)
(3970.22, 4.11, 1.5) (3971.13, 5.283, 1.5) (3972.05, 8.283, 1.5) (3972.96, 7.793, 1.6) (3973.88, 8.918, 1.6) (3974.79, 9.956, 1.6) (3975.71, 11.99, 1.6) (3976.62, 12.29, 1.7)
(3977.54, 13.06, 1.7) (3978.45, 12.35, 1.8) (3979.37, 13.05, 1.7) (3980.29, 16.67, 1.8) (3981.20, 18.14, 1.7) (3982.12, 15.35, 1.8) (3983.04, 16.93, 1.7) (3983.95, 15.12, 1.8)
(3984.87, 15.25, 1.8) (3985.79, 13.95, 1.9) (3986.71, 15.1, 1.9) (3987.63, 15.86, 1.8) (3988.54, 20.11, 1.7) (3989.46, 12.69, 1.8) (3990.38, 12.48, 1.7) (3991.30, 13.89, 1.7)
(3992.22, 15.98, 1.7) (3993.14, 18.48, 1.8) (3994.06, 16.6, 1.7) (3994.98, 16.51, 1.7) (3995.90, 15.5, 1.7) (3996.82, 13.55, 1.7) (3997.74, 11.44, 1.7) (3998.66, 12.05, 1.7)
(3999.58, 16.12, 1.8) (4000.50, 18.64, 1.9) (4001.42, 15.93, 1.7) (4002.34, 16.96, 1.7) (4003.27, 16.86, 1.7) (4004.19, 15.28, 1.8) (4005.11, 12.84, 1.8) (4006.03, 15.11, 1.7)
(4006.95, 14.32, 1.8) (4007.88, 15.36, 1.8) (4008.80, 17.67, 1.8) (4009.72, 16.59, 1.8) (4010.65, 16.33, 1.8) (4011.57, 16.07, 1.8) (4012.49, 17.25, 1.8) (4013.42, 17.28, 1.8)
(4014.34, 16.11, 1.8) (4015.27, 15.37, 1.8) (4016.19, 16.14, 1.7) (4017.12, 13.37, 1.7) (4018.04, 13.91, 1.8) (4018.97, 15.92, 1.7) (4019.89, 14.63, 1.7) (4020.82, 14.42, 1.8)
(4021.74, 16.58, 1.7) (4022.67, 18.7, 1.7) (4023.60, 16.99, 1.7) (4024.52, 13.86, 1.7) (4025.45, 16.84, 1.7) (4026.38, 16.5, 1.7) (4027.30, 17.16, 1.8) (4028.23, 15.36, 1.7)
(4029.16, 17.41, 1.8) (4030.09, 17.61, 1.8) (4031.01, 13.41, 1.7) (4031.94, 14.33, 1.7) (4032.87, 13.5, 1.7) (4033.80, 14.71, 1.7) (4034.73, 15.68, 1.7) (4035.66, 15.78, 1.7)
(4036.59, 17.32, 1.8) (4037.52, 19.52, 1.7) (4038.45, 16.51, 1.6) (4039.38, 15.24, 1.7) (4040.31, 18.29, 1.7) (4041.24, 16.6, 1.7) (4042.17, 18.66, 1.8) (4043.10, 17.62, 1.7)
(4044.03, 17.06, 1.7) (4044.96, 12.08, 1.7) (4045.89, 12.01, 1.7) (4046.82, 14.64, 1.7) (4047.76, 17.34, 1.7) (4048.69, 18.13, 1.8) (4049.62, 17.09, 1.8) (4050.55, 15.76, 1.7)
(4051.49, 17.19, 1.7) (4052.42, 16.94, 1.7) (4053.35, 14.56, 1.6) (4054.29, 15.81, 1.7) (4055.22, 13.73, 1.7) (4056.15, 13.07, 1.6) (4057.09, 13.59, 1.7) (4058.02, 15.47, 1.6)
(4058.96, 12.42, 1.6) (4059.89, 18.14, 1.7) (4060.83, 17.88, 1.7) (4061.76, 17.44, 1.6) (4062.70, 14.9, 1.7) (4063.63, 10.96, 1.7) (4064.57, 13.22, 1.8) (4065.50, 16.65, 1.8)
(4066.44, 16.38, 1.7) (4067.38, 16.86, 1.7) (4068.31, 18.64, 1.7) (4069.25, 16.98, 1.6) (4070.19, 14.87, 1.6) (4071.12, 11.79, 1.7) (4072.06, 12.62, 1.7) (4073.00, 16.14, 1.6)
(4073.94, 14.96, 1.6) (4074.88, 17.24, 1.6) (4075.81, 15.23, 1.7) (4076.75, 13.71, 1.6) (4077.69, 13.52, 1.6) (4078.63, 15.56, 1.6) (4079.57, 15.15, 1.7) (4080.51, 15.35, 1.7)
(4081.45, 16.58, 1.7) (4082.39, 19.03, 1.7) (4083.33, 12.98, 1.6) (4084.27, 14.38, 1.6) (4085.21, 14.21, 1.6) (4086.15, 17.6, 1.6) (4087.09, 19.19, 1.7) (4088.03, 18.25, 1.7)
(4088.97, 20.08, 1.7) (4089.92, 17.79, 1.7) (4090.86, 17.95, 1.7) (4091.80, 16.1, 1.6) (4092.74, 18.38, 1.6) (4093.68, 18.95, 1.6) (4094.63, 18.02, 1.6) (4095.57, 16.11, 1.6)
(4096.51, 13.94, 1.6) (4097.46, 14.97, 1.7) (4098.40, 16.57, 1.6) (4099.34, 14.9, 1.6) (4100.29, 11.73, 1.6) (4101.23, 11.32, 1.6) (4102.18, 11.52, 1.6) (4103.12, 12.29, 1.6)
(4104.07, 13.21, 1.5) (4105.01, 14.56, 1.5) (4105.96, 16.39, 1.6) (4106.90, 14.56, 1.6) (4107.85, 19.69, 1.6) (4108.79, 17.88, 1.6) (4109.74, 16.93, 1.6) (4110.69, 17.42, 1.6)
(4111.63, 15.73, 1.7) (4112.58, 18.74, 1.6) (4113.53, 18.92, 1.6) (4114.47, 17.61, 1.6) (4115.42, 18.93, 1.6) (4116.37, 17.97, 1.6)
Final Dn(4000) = 1.65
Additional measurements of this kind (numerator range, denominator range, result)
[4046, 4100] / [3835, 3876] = 1.57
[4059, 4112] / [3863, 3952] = 1.66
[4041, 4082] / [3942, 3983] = 1.69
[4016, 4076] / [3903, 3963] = 1.75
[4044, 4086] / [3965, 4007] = 1.24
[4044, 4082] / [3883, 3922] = 1.43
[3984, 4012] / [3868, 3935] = 1.53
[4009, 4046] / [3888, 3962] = 1.71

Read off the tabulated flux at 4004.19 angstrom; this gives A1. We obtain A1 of 15.28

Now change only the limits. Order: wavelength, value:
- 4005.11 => 12.84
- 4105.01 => 14.56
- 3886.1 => 5.905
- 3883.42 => 12.09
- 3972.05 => 8.283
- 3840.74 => 6.45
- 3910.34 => 12.62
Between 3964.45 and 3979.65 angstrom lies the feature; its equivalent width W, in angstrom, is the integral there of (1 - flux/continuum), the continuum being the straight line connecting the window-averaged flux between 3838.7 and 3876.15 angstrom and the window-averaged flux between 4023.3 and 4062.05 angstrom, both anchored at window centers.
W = 7.0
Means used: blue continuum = 11.6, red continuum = 15.9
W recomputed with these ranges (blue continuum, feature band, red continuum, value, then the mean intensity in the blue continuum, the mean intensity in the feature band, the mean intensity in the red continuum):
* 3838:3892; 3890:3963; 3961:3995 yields 9.36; 11.4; 9.83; 11.1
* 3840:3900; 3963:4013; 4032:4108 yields 3.95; 11.6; 13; 15.7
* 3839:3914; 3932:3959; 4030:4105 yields 8.96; 11.6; 8.75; 15.6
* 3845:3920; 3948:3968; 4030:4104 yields 6.05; 11.8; 9.31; 15.7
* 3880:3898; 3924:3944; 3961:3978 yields 6.45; 11.3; 5.94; 6.8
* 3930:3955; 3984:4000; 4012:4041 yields -3.02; 7.9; 15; 16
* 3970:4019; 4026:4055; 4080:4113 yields -1.74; 14.5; 16.1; 16.1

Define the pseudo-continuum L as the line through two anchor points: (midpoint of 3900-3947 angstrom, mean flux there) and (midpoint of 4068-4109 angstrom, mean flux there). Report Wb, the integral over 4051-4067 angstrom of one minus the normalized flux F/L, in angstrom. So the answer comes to -0.8 angstrom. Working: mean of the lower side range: 9.17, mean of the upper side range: 15.7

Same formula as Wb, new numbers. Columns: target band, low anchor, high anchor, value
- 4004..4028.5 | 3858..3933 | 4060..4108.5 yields -3.19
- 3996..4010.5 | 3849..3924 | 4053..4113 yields -1.29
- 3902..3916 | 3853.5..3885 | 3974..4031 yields 0.92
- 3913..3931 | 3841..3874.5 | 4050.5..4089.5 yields 3.86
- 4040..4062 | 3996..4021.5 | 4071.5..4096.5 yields 0.05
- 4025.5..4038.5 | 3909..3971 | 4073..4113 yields -3.00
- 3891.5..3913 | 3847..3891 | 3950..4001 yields 0.24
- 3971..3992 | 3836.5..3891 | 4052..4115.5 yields 0.45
